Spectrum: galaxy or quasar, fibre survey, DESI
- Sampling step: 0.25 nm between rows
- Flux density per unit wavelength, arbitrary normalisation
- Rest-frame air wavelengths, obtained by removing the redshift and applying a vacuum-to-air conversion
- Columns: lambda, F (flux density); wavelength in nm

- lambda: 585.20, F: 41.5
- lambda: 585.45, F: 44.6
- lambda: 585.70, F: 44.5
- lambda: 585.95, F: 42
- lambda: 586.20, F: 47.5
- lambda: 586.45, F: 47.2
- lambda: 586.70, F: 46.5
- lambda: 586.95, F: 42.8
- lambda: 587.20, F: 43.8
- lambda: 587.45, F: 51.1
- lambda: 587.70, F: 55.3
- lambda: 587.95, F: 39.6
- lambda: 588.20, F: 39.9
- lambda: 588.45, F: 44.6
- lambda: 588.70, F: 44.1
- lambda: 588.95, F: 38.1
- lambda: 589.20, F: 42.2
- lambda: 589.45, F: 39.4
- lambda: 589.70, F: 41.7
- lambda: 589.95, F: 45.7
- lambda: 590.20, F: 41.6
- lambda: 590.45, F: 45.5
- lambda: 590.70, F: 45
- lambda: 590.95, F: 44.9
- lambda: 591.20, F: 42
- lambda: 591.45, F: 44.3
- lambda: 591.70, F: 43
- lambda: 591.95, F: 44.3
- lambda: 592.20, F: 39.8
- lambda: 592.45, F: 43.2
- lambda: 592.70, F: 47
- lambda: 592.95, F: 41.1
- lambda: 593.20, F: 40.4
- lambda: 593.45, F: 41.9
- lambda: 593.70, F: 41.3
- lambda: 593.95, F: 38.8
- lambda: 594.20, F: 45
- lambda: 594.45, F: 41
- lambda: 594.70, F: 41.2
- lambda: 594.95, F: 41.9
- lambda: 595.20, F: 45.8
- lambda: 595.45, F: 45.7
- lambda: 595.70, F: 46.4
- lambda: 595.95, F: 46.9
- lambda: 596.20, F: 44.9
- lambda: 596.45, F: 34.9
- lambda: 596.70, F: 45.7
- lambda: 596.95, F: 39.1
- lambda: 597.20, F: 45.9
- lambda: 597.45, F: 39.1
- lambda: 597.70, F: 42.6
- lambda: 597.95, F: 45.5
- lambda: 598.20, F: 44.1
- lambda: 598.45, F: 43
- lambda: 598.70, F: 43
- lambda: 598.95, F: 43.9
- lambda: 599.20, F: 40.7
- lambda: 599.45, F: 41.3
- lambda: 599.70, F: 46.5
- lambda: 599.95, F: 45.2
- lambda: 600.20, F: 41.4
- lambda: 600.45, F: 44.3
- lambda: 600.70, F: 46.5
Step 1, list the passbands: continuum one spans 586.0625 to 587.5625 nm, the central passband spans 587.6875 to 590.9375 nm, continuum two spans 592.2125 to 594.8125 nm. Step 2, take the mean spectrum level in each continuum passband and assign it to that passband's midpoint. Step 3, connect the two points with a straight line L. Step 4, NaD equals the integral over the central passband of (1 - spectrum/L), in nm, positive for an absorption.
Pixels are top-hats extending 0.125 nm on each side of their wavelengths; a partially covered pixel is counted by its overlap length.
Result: 0.132 nm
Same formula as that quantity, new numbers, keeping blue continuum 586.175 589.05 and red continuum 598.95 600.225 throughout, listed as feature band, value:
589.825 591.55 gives 0.016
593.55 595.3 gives 0.076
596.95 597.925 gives 0.026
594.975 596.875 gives -0.012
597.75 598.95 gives -0.011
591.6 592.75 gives 0.028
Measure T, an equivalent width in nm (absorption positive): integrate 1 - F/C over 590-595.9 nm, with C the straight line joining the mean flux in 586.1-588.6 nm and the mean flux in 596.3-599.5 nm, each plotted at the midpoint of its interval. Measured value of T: 0.10 nm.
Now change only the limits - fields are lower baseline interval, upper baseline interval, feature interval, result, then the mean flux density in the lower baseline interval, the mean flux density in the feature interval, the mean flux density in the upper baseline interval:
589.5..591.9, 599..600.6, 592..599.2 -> 0.11 nm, 43.6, 42.8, 43.3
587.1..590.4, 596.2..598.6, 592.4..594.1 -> 0.04 nm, 43.7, 41.9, 42.4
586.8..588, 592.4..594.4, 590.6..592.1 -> 0.00 nm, 47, 43.8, 42.3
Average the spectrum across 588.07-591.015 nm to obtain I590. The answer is 42.7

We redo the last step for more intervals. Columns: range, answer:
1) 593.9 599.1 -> 43.1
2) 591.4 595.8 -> 42.9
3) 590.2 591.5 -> 44.1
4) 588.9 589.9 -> 40.9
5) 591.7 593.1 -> 43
